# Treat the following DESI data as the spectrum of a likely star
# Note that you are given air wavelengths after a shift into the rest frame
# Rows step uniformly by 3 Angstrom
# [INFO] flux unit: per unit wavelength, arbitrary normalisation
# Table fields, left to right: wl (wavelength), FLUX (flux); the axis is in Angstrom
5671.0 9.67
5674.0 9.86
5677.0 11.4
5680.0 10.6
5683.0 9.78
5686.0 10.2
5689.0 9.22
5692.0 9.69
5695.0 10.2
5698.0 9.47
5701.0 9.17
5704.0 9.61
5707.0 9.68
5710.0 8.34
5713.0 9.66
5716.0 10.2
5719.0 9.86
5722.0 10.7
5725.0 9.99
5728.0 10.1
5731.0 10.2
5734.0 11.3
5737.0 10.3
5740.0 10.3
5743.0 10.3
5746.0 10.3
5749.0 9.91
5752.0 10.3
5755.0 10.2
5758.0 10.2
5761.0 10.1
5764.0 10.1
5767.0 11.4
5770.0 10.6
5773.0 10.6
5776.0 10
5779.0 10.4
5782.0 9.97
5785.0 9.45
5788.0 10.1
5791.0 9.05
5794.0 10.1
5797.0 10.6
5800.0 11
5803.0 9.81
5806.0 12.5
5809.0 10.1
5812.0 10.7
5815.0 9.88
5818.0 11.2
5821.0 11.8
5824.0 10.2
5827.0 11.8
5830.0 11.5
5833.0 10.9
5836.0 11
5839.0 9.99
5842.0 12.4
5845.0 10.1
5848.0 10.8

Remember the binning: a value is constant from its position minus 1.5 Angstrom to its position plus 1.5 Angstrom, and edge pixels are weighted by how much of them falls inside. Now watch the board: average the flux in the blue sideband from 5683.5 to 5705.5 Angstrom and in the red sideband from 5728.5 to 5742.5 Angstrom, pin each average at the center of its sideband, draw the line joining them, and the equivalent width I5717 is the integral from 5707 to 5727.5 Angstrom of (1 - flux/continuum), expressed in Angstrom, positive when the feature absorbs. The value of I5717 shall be 0.65 Angstrom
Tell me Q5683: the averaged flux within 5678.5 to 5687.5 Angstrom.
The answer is 10.2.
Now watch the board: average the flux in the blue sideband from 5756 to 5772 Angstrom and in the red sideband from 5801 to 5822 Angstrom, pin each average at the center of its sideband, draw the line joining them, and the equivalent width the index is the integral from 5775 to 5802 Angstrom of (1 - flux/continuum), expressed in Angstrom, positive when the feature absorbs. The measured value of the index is 1.5 Angstrom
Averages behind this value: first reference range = 10.5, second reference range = 10.8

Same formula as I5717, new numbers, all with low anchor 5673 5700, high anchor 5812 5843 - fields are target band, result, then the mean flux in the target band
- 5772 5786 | 0.8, 10.1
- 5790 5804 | 0.8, 10.2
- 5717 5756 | 0.4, 10.3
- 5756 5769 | 0.2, 10.4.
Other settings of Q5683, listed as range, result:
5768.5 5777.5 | 10.4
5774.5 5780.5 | 10.2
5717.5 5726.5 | 10.2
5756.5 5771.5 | 10.5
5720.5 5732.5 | 10.2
